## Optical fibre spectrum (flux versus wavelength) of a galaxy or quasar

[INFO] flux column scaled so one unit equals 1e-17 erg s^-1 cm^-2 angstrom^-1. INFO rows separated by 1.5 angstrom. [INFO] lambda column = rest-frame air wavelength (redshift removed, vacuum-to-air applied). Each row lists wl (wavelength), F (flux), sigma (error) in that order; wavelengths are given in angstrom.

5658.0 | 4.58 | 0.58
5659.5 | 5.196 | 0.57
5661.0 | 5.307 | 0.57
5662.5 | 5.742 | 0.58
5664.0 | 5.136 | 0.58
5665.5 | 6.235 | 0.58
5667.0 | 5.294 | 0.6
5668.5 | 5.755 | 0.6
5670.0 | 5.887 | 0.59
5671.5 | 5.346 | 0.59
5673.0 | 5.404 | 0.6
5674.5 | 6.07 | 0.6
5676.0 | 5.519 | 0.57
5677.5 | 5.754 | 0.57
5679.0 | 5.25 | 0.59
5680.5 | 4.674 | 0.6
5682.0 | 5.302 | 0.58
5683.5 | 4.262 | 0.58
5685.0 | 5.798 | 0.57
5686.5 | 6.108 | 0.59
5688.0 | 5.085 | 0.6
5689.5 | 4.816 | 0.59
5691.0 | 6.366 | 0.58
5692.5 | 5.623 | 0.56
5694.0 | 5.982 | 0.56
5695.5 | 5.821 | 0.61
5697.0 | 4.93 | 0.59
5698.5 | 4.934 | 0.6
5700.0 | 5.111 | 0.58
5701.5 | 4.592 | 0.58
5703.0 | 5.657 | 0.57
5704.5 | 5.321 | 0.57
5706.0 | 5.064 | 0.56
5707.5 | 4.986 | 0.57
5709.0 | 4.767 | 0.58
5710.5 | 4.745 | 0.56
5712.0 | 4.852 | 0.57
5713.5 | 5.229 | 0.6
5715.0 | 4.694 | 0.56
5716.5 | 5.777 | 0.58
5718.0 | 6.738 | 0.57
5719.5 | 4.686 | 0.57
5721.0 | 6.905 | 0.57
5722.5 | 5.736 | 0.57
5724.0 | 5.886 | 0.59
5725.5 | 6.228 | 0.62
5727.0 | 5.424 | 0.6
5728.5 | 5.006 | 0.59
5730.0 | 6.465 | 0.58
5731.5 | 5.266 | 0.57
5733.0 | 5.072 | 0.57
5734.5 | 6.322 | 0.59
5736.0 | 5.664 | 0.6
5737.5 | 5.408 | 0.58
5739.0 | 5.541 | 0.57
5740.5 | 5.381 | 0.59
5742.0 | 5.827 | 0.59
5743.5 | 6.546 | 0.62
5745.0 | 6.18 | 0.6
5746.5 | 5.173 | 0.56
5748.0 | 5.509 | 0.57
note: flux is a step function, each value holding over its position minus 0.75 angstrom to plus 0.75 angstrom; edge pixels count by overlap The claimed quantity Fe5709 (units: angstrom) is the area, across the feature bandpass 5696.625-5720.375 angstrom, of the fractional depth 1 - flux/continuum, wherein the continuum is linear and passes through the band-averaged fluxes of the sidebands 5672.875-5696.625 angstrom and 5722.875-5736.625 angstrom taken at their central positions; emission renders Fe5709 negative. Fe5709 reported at 1.9 angstrom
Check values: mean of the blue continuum 5.48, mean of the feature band 5.14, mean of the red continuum 5.7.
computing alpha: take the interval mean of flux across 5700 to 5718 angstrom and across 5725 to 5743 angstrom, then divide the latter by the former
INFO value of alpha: 1.1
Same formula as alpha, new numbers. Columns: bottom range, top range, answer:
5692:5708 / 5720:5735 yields 1.10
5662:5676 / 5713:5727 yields 1.02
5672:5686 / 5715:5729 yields 1.08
